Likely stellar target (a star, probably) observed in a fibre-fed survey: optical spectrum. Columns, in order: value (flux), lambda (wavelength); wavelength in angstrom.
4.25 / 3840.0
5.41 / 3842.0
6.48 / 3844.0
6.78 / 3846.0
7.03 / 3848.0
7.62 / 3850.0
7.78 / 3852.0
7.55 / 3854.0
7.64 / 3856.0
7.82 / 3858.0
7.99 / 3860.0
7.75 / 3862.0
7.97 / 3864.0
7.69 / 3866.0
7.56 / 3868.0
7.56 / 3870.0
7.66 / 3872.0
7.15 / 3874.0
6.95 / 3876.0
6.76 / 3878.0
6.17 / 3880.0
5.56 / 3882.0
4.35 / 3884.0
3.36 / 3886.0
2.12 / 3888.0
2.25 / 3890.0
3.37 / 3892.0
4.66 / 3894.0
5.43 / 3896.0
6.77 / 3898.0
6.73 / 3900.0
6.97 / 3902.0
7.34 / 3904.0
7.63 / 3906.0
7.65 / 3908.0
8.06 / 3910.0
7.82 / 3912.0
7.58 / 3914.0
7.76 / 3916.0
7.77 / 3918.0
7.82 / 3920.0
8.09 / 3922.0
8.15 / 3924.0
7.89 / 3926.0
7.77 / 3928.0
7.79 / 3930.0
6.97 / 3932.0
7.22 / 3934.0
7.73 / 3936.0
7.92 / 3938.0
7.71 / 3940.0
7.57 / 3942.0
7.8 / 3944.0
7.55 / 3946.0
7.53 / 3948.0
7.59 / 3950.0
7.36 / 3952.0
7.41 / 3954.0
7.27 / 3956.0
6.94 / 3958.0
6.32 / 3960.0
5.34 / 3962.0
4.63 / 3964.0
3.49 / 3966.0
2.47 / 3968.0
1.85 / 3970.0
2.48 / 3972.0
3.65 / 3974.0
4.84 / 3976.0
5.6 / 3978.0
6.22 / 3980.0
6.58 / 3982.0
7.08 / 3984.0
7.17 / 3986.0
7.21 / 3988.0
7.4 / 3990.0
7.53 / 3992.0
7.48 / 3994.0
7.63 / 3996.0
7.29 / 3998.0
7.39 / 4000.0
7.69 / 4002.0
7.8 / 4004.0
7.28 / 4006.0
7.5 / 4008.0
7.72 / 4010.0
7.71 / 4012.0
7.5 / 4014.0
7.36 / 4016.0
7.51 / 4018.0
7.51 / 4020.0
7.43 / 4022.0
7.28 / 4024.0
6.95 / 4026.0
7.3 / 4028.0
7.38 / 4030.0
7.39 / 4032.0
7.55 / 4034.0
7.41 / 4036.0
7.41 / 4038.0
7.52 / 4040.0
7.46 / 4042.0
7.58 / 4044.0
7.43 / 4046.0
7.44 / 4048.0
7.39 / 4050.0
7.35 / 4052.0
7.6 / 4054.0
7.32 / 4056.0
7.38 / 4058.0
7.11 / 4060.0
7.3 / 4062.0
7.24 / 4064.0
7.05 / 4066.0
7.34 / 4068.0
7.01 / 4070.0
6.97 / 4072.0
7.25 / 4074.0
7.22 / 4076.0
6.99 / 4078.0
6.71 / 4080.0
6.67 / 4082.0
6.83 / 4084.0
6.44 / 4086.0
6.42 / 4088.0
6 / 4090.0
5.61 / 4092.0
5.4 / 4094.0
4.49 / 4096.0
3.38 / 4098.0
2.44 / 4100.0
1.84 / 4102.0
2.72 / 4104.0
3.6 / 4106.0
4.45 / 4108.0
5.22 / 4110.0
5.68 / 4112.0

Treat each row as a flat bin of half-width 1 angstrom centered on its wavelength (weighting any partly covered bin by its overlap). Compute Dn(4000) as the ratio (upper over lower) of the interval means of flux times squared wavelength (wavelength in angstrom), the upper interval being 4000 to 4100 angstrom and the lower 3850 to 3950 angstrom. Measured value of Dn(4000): 1.1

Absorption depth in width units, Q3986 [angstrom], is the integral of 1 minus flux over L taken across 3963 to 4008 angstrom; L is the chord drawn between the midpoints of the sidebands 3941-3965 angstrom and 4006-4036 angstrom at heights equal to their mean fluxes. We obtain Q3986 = 7.6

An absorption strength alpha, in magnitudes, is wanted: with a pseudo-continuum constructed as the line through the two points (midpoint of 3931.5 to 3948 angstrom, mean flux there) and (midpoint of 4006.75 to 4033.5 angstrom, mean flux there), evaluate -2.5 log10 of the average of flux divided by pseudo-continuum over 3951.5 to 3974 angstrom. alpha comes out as 0.46 mag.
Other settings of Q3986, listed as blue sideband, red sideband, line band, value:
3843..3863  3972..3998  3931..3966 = -1.6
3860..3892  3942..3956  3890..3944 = -2.1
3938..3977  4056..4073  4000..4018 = -3.0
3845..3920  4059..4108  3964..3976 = 6.1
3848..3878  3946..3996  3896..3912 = -0.6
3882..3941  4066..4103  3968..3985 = 4.5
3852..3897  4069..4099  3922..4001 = -4.8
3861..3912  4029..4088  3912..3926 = -3.1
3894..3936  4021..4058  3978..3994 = 0.9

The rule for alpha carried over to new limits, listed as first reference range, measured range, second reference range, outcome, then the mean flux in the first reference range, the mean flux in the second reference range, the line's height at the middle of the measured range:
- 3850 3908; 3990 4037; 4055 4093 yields -0.110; 6.42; 6.89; 6.74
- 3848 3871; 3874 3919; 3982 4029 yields 0.246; 7.69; 7.4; 7.62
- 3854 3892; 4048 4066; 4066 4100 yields -0.178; 6.3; 6.2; 6.22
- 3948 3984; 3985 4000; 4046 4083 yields -0.246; 5.41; 7.19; 5.89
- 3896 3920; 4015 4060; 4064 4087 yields -0.051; 7.39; 6.97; 7.06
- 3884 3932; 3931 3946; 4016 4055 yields -0.126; 6.52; 7.41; 6.73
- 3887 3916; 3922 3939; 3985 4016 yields -0.186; 6.09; 7.48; 6.5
